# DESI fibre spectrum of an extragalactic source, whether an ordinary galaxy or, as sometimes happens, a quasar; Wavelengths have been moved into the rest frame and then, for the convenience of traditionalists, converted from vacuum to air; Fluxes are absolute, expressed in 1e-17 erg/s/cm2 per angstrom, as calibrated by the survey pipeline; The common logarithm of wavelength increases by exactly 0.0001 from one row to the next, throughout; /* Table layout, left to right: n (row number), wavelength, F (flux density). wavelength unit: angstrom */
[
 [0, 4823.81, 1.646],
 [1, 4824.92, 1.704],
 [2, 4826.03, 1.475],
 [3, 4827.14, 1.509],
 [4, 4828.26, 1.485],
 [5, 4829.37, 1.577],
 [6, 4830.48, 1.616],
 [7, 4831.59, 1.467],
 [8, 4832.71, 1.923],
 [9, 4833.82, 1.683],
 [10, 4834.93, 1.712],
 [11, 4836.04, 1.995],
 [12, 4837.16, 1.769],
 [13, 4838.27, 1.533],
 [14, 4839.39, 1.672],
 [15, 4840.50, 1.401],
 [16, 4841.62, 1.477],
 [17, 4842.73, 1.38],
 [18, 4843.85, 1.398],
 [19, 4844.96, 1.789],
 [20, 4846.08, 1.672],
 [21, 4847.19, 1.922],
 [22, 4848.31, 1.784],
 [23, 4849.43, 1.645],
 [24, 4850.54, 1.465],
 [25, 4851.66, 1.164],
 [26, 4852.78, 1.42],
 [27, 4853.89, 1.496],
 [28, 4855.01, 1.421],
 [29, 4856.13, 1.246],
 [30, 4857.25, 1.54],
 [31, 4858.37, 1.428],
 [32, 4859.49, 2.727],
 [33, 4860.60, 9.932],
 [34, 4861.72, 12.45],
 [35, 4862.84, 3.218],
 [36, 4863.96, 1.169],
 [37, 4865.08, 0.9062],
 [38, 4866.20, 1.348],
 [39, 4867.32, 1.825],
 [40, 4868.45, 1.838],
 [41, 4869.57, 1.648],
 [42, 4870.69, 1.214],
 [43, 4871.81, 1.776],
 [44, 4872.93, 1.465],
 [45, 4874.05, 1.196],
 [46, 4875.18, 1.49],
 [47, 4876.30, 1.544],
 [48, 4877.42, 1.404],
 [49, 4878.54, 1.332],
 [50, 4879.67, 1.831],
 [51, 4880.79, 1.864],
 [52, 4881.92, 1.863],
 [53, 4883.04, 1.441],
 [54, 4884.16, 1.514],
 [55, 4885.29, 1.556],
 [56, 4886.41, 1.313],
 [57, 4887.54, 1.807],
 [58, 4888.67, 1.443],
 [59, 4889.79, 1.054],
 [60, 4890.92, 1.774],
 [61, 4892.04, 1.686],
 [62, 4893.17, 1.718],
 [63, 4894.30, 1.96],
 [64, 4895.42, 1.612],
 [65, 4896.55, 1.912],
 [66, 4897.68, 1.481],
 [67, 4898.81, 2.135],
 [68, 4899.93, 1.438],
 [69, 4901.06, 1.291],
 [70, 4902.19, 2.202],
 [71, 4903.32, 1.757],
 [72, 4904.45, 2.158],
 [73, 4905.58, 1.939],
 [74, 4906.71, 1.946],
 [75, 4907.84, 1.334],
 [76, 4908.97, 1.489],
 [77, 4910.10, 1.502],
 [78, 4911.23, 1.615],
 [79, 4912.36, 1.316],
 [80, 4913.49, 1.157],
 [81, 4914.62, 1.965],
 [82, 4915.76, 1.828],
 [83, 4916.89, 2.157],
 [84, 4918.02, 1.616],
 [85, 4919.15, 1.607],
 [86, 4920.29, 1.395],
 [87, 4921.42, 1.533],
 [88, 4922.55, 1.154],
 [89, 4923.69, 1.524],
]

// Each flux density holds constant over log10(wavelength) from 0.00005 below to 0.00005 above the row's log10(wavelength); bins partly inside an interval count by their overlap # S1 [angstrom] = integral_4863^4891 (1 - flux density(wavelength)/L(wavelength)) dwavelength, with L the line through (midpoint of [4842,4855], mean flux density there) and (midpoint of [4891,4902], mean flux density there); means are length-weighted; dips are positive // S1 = 2.1 angstrom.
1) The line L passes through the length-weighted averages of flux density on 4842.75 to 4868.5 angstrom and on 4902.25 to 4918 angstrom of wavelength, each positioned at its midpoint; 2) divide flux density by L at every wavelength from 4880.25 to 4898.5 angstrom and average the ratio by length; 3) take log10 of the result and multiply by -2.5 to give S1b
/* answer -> 0.22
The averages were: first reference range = 2.46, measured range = 1.63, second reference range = 1.72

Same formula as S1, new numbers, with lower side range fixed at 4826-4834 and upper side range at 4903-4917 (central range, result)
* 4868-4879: 1.0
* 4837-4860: 0.5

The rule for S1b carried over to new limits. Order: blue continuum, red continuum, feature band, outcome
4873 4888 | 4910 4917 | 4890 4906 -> -0.119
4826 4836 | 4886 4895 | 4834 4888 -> -0.231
